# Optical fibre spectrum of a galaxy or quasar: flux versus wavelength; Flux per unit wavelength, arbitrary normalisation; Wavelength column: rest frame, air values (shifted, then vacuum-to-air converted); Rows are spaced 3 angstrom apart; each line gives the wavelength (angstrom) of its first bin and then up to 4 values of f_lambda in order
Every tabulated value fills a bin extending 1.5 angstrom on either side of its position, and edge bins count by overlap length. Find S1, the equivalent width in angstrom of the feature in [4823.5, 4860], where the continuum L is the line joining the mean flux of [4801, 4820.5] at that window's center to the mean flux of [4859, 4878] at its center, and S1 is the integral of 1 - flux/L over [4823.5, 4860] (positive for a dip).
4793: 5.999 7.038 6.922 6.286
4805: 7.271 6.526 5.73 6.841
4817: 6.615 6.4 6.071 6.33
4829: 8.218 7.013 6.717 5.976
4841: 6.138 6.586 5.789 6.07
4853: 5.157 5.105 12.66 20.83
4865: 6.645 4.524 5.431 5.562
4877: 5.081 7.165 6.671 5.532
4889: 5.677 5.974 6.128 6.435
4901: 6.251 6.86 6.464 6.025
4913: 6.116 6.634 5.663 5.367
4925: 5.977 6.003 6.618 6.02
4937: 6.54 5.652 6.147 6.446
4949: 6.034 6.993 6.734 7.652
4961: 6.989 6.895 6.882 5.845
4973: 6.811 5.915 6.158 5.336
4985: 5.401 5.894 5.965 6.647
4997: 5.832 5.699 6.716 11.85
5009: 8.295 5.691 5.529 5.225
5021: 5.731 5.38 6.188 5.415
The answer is 4.09 angstrom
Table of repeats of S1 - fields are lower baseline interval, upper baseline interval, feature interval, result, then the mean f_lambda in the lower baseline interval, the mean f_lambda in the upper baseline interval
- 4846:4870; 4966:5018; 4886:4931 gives 8.9 angstrom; 8.34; 6.46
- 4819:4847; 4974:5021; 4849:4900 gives -4.5 angstrom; 6.57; 6.39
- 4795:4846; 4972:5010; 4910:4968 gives 2.2 angstrom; 6.62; 6.63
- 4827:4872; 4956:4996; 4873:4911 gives 5.2 angstrom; 7.53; 6.34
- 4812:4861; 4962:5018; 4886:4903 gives 1.7 angstrom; 6.86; 6.49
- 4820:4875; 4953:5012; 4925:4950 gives 2.6 angstrom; 7.26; 6.69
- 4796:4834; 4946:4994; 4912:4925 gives 1.1 angstrom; 6.7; 6.38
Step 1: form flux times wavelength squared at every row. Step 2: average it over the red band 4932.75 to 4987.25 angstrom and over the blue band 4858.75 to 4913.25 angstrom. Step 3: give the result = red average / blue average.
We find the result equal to 0.93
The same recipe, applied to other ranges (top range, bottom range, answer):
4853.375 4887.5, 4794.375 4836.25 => 1.17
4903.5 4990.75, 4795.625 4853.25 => 1.01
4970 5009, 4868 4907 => 1.14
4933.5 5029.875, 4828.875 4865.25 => 0.85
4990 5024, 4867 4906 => 1.16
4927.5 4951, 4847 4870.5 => 0.76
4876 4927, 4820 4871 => 0.85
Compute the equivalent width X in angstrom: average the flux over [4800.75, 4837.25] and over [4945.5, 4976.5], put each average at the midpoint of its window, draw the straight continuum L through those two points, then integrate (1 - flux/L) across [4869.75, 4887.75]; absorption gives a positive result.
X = 2.0 angstrom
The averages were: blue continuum 6.66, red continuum 6.68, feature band 5.91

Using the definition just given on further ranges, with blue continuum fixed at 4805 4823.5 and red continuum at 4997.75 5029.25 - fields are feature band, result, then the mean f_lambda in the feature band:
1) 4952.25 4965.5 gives -1.04 angstrom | 7.06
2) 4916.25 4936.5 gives 1.59 angstrom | 6.01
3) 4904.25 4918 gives 0.38 angstrom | 6.34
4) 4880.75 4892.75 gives 0.85 angstrom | 6.04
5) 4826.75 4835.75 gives -1.14 angstrom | 7.28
